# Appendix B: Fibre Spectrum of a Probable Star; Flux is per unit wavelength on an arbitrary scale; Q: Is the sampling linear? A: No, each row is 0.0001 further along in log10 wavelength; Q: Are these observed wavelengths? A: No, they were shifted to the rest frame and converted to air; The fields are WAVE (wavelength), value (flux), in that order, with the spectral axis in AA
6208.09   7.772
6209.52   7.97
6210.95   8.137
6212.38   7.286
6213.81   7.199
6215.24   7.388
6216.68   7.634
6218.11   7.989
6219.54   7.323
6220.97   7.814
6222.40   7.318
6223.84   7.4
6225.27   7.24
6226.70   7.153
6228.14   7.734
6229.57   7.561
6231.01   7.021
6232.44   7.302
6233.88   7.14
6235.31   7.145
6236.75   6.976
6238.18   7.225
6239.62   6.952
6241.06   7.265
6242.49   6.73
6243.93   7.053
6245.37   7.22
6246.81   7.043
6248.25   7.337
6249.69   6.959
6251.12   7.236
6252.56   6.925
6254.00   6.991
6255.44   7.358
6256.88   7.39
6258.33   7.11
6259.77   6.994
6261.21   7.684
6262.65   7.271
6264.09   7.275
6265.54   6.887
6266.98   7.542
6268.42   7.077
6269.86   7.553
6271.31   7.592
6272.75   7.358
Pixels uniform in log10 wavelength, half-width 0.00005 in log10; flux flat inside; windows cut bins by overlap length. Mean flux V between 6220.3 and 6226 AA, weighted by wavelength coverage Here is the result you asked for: 7.44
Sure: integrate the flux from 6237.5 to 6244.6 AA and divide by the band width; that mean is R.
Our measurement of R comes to 7.04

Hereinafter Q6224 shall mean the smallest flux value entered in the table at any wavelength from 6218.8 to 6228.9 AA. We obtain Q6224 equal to 7.153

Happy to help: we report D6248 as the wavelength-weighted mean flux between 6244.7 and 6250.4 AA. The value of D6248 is 7.13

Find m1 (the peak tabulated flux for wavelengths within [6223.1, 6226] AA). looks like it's 7.4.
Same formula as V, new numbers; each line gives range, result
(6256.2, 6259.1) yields 7.22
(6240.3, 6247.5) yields 7.06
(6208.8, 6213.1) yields 7.8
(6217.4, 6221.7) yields 7.72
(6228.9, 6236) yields 7.23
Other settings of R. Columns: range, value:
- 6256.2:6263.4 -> 7.29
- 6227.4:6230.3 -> 7.62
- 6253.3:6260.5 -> 7.16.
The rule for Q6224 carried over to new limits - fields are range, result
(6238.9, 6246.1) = 6.73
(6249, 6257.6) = 6.925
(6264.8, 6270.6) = 6.887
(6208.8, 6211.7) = 7.97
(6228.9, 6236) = 7.021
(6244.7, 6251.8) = 6.959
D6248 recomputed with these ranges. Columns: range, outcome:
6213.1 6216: 7.28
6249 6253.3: 7.05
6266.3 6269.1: 7.32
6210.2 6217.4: 7.53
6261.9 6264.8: 7.29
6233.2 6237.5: 7.1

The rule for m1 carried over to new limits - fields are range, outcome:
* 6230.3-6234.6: 7.302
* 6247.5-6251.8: 7.337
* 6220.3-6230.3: 7.814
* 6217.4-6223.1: 7.989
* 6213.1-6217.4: 7.634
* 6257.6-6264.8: 7.684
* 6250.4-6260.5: 7.39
